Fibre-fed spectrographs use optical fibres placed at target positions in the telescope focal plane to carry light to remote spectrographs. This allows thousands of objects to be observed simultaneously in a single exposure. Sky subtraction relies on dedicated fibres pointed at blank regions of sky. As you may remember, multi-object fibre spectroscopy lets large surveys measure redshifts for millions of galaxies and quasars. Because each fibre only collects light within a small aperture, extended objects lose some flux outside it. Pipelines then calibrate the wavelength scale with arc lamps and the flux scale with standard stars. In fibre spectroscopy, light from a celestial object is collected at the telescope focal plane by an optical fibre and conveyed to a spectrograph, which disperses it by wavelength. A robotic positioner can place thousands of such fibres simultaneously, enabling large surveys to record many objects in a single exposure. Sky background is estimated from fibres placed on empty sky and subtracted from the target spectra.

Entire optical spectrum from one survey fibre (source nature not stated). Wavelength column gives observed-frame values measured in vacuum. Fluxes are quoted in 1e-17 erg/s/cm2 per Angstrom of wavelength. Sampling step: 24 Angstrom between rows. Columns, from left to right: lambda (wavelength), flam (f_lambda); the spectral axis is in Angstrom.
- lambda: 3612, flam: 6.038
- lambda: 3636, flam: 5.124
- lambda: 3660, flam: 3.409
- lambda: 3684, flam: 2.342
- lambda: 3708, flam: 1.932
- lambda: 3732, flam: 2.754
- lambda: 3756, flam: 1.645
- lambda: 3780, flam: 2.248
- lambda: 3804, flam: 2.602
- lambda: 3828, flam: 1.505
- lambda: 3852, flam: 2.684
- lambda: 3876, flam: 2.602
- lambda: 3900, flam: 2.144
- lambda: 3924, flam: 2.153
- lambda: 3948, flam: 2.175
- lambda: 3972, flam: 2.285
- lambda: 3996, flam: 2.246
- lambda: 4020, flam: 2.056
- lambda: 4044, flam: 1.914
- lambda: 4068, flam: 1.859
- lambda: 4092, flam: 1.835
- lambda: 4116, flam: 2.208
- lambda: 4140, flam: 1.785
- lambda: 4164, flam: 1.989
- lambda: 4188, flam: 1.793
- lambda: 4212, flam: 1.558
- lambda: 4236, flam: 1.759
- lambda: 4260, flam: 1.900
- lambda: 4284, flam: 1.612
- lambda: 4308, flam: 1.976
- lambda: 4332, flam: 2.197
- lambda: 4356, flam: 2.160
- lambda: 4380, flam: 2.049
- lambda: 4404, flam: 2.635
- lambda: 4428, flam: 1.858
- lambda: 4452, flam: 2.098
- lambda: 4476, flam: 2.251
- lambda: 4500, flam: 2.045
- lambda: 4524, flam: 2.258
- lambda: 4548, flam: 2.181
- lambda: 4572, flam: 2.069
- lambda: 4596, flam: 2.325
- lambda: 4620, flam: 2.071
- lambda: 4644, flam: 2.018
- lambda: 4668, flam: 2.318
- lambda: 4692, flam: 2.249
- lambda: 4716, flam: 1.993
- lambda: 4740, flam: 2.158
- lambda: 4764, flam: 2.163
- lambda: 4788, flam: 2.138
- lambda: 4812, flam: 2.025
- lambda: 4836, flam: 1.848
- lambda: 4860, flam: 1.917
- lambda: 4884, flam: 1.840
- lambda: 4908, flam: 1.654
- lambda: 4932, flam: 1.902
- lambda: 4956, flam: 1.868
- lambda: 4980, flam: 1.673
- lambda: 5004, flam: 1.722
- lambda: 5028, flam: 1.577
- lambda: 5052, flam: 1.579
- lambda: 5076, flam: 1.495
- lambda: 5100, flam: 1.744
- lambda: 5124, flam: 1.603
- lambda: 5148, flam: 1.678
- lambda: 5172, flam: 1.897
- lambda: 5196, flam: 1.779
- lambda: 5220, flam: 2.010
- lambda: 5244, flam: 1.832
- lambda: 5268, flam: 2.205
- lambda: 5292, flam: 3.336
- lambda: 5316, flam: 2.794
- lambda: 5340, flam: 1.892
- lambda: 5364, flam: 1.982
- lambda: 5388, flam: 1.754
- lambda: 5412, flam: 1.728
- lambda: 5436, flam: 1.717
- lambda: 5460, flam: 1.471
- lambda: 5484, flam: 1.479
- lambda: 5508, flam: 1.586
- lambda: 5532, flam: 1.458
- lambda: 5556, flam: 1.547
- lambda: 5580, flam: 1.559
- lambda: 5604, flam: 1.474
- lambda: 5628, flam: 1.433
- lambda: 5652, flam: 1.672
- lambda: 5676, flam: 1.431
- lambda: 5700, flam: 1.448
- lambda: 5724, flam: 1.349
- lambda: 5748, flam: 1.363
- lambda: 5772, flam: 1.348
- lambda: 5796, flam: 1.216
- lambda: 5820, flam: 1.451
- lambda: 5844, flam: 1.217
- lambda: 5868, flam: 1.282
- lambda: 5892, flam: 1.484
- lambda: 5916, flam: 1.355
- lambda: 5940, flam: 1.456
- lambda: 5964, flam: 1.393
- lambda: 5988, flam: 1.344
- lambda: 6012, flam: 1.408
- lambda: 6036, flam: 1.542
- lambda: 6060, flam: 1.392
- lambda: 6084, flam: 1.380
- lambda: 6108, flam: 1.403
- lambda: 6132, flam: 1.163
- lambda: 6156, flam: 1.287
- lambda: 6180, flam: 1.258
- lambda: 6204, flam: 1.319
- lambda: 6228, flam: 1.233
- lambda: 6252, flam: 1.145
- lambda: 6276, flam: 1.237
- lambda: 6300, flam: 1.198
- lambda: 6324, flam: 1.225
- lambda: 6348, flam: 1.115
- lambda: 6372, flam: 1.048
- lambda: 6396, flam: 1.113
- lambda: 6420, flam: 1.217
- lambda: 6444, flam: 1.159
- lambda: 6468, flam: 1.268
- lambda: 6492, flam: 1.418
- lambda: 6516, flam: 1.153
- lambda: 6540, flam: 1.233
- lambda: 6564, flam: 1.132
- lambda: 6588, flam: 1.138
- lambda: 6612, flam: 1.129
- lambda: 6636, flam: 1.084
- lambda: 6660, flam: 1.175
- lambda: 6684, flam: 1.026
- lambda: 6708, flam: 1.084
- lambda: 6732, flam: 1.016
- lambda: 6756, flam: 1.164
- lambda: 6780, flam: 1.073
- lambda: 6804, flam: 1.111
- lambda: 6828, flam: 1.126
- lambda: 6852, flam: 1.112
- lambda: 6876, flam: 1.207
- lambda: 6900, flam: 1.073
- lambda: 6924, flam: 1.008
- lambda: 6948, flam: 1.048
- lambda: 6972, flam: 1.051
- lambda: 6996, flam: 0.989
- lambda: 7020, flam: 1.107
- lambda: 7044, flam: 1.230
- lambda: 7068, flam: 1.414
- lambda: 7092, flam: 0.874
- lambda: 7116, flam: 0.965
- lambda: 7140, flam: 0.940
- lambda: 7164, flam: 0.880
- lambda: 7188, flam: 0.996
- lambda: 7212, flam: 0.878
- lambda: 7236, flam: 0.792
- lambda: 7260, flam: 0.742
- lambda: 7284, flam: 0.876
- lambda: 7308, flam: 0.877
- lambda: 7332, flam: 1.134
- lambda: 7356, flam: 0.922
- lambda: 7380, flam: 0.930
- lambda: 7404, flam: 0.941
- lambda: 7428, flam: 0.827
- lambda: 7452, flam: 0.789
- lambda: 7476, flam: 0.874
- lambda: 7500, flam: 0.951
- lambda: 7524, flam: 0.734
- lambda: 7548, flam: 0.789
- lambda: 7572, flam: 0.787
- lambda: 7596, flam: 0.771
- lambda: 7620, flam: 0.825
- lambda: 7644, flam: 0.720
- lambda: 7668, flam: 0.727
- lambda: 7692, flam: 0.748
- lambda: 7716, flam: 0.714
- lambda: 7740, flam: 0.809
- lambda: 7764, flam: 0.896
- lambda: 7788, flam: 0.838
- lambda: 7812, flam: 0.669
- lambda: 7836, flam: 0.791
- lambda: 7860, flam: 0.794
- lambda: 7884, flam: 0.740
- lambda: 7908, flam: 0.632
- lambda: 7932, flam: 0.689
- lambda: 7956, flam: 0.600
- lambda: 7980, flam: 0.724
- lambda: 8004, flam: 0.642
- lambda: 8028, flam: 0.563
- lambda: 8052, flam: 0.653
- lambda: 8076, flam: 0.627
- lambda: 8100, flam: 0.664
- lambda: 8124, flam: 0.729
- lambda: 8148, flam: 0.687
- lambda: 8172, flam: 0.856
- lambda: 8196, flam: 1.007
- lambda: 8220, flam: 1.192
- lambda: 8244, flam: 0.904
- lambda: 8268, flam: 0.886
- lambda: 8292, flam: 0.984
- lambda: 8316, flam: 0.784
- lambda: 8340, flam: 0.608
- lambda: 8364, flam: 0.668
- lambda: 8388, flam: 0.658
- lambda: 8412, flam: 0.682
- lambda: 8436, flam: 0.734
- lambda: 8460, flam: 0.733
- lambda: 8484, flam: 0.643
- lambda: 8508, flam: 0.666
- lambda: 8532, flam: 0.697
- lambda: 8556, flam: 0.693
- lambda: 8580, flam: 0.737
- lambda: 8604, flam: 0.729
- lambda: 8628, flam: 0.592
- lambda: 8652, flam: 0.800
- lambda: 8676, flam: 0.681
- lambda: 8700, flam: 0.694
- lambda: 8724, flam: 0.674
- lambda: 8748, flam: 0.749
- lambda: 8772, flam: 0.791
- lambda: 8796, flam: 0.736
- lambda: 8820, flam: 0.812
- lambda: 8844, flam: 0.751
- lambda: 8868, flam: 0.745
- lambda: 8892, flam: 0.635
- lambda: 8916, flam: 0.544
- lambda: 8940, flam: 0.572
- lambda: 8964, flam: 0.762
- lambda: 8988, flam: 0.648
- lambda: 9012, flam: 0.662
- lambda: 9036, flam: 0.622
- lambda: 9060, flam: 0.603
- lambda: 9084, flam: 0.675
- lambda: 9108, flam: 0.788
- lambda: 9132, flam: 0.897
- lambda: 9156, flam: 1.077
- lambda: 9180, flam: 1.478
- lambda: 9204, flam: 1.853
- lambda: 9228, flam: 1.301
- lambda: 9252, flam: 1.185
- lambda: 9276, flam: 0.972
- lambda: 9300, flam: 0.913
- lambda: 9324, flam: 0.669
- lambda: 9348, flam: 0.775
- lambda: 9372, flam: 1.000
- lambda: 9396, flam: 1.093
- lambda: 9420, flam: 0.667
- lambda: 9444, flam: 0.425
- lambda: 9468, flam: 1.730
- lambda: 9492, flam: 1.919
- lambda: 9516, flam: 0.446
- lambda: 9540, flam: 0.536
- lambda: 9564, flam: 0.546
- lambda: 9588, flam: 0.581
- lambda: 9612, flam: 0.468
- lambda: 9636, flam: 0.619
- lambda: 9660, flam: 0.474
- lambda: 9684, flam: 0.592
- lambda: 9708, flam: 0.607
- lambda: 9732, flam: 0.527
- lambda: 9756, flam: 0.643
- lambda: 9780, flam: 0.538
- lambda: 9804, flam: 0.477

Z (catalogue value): 0.89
